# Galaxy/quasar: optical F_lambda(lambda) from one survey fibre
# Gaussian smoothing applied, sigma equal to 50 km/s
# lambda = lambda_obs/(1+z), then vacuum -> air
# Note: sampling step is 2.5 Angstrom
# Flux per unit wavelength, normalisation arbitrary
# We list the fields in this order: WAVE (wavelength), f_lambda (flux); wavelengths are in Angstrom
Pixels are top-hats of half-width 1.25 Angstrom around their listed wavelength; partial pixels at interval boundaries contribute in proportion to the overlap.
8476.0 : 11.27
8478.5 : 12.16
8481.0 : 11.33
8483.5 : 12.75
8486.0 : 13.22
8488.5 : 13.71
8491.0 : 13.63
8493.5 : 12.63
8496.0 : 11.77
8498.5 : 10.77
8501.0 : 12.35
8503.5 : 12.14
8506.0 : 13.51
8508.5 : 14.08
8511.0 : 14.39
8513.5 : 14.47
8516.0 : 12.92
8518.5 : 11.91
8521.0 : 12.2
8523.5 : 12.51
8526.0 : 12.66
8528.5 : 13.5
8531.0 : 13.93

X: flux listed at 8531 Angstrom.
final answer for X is 13.93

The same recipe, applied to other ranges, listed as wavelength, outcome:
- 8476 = 11.27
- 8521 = 12.2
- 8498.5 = 10.77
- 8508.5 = 14.08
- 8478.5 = 12.16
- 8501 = 12.35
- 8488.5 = 13.71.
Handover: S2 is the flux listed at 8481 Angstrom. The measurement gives 11.33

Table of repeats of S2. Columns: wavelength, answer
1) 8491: 13.63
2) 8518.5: 11.91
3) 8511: 14.39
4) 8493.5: 12.63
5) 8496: 11.77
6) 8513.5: 14.47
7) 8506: 13.51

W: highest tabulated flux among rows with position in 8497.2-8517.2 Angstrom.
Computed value 14.47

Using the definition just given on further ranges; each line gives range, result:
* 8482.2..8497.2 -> 13.71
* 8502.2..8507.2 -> 13.51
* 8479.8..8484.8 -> 12.75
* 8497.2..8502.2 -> 12.35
